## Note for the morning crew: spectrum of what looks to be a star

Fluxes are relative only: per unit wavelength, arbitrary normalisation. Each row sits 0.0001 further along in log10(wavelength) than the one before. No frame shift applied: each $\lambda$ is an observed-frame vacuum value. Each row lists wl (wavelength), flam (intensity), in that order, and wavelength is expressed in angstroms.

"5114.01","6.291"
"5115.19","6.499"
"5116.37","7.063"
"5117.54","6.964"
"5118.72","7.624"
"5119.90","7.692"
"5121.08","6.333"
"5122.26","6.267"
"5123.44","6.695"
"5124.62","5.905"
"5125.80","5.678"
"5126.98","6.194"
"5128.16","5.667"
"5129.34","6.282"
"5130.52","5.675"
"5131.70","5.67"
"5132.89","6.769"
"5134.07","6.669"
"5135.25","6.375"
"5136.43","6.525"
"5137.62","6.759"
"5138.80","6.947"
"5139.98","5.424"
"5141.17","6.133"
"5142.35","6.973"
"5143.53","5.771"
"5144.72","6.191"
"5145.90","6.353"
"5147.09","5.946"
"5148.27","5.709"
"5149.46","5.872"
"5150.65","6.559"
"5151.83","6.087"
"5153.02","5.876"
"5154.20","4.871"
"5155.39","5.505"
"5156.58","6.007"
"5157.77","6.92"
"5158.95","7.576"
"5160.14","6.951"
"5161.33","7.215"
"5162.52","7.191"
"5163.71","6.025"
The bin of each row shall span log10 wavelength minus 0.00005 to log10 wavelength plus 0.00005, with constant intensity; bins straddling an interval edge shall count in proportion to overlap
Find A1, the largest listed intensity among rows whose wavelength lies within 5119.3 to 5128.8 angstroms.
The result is 7.692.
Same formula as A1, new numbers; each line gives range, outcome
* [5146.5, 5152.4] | 6.559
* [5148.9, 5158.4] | 6.92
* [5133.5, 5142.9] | 6.973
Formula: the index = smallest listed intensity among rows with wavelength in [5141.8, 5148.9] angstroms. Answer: 5.709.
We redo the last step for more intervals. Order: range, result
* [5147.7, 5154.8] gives 4.871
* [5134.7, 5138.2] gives 6.375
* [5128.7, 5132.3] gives 5.67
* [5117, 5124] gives 6.267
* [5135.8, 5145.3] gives 5.424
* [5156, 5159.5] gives 6.007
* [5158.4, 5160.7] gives 6.951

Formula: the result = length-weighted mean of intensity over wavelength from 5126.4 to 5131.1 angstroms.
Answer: 5.96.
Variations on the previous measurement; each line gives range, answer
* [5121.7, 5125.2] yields 6.29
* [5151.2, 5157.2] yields 5.68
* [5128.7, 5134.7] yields 6.21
